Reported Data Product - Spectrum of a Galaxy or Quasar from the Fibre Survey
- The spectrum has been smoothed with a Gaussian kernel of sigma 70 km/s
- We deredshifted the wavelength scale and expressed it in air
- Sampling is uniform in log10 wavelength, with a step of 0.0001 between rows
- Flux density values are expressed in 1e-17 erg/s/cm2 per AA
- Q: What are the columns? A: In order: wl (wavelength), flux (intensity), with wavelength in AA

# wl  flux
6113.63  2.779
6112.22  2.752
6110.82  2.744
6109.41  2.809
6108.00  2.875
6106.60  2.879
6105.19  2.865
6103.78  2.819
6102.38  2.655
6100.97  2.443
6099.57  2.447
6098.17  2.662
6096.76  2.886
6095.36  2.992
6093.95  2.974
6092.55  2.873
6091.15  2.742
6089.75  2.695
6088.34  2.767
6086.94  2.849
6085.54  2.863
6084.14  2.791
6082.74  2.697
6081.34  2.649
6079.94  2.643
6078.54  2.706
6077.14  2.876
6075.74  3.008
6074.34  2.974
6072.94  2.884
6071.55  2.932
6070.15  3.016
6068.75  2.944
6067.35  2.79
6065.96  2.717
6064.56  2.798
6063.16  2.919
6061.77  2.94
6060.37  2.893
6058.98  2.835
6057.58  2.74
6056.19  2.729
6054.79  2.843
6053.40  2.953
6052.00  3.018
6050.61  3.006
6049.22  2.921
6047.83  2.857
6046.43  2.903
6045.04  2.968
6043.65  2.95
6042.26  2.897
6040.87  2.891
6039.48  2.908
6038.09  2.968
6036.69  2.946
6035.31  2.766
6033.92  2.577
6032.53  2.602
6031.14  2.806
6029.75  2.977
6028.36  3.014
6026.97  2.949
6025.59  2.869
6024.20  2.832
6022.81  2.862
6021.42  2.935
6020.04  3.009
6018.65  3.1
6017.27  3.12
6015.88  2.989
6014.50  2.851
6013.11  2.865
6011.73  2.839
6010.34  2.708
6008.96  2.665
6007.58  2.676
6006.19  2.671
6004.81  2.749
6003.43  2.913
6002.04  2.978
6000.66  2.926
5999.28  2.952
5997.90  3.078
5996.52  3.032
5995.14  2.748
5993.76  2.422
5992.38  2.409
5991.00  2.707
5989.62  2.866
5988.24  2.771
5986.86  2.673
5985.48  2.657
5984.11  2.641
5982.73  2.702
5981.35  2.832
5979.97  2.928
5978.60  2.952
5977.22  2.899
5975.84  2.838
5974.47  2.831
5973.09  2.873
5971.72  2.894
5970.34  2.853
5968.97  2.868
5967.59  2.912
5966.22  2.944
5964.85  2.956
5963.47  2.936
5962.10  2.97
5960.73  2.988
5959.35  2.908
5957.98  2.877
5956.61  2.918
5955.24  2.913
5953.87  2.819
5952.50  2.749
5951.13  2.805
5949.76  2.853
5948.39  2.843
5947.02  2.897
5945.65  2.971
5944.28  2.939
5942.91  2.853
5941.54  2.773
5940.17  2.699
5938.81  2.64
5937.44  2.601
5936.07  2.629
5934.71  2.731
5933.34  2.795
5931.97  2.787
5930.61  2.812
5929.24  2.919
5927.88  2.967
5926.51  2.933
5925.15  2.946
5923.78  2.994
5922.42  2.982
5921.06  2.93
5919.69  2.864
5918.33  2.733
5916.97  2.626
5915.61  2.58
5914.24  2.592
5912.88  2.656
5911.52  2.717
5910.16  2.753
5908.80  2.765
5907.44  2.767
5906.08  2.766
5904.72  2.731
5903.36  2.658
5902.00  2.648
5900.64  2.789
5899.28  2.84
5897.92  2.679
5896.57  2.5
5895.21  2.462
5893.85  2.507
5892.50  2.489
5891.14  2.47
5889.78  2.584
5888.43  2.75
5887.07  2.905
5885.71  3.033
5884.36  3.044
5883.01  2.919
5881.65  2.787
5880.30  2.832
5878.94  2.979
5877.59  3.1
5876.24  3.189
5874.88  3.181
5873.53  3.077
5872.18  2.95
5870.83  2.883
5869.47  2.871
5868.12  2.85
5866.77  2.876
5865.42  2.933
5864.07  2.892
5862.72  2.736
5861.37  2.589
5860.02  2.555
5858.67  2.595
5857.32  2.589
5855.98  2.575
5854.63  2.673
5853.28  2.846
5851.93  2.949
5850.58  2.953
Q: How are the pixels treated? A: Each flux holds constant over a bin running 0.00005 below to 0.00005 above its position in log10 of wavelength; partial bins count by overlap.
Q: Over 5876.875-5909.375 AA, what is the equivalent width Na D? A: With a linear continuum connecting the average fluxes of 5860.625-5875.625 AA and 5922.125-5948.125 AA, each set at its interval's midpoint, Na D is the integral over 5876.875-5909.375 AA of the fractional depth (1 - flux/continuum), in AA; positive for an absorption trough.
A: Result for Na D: 1.4 AA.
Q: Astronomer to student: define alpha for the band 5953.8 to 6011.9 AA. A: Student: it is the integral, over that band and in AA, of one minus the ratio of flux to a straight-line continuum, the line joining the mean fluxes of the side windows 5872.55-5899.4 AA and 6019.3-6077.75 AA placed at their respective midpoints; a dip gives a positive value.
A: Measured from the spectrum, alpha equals 0.6 AA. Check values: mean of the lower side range 2.82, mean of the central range 2.83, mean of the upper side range 2.89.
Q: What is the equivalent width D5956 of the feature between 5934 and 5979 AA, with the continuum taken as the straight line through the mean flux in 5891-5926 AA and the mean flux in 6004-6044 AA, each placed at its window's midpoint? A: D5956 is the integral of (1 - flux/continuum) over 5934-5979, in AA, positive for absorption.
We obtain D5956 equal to -1.2 AA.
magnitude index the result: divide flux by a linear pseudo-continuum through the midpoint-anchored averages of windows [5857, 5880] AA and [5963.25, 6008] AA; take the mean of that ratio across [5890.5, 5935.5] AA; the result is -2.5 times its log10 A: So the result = 0.04 mag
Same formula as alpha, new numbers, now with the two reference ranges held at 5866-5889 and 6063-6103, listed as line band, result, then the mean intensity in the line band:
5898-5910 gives 0.8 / 2.74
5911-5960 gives 1.6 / 2.81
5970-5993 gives 0.7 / 2.78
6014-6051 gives -0.9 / 2.91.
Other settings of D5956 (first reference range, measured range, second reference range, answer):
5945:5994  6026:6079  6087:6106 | -1.8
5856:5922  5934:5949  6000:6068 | 0.2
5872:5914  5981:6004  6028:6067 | 0.5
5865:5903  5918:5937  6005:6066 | -0.1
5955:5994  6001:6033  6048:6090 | -0.4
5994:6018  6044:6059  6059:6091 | -0.3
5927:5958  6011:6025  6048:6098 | -0.5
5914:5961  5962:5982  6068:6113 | -0.5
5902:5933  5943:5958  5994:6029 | -0.2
